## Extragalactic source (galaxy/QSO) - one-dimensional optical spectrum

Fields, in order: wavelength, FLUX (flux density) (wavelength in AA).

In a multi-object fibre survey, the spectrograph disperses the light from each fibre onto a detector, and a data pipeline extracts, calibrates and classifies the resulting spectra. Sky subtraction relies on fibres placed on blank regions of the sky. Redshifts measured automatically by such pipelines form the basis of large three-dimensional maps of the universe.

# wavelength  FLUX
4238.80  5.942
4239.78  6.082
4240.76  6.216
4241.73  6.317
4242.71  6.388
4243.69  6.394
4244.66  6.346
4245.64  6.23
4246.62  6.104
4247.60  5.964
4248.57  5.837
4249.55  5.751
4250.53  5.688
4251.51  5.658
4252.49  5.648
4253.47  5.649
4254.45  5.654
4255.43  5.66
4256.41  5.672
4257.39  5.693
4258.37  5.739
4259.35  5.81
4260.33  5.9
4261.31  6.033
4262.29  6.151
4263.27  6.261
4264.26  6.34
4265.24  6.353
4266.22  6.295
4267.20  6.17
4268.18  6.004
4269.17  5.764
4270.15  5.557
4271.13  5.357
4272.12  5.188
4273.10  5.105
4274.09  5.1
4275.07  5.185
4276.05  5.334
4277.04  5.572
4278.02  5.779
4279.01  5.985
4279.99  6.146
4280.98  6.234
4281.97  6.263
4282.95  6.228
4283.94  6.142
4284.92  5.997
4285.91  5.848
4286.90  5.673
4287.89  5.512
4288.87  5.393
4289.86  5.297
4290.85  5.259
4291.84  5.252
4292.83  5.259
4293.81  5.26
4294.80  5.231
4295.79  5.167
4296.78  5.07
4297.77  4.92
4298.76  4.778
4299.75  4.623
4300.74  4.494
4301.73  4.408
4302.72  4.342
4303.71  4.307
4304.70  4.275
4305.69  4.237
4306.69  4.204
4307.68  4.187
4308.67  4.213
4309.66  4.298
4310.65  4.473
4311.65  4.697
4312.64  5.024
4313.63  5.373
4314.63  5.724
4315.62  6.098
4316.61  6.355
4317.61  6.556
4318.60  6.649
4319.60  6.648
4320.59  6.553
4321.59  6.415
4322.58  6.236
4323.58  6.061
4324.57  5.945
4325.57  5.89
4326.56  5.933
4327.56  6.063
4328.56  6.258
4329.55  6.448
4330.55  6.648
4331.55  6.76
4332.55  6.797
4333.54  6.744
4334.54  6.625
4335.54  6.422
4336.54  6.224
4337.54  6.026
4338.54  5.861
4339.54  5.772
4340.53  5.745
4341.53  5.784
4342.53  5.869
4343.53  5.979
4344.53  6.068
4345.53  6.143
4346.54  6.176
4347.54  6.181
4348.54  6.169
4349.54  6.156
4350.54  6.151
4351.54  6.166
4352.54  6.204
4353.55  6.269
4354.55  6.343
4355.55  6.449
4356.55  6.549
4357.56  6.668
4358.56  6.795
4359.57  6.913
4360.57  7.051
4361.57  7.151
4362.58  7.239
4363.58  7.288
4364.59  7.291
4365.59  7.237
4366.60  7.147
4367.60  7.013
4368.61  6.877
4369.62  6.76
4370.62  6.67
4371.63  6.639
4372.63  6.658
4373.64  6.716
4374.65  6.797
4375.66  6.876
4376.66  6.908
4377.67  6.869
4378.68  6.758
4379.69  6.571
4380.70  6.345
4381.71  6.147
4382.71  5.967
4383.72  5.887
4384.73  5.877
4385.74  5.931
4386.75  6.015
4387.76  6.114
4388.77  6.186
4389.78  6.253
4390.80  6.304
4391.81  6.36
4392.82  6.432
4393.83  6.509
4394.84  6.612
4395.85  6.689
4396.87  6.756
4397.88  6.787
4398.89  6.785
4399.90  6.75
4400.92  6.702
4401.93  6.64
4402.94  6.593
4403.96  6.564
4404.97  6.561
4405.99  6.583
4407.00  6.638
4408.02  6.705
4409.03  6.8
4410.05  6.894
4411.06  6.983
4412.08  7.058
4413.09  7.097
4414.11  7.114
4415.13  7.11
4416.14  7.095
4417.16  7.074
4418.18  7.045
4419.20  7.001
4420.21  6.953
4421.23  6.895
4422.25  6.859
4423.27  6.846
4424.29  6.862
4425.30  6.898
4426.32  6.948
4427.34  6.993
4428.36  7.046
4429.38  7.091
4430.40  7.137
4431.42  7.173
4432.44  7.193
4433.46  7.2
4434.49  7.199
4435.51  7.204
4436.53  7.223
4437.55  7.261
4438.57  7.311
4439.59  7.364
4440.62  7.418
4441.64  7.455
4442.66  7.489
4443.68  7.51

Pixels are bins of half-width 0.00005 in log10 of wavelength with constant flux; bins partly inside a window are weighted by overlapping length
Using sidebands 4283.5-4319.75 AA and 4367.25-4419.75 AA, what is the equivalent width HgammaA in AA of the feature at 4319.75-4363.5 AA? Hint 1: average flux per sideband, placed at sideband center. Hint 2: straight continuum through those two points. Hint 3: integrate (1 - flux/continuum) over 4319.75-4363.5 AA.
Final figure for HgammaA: -4.1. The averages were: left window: 5.15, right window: 6.64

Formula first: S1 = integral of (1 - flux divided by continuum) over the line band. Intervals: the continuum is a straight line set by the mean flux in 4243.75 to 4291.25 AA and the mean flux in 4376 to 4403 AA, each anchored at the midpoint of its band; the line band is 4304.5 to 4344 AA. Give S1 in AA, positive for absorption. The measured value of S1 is 1.9 AA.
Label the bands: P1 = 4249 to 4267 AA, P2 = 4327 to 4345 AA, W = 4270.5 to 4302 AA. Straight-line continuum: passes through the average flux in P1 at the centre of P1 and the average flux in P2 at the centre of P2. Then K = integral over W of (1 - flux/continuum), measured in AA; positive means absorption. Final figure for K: 3.1 AA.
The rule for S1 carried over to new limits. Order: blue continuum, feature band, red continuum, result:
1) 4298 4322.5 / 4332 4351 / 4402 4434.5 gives -1.67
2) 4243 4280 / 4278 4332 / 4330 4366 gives 5.50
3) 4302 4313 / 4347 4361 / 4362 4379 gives -0.37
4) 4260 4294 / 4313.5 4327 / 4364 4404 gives -0.25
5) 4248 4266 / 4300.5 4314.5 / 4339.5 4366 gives 3.80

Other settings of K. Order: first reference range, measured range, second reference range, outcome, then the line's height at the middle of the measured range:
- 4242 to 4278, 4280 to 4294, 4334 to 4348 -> 0.5 AA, 5.9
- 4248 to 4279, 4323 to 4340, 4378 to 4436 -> -0.2 AA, 6.2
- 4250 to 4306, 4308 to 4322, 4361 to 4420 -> 0.7 AA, 5.9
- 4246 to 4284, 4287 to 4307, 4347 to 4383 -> 3.9 AA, 6.09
